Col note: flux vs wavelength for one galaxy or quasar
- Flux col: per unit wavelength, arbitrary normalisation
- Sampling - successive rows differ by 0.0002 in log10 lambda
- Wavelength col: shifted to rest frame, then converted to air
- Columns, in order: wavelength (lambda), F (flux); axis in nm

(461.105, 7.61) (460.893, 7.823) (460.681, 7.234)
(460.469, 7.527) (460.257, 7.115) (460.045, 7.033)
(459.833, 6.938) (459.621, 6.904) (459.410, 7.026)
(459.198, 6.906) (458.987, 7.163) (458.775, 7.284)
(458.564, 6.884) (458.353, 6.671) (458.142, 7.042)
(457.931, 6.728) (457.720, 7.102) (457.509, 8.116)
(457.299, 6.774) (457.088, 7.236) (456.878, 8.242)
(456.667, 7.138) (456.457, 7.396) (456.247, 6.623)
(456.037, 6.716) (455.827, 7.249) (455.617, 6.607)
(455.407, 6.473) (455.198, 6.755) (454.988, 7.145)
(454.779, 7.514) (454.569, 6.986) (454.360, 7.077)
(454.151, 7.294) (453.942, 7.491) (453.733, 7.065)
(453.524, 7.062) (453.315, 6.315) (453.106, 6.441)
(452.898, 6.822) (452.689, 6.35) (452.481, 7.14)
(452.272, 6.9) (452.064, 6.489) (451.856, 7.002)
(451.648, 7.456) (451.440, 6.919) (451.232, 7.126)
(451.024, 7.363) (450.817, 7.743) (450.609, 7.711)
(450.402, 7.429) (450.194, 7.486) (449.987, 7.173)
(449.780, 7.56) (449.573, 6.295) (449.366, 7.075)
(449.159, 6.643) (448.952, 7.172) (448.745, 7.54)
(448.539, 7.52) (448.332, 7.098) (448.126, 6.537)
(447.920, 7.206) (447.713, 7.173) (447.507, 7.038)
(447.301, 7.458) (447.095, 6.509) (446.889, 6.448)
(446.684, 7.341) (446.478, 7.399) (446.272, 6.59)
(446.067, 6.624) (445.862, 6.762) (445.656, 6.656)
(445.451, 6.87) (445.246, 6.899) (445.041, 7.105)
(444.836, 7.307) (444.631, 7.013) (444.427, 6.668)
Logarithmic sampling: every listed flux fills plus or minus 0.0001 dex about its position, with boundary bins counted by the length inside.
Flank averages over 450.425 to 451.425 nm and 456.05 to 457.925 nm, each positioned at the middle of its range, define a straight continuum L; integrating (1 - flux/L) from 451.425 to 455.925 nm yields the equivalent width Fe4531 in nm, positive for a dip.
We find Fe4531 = 0.259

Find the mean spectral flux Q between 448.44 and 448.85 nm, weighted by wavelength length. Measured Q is 7.53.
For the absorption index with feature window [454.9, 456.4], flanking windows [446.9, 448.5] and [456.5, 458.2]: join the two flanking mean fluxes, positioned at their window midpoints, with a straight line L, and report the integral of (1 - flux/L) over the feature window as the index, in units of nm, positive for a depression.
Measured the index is 0.09 nm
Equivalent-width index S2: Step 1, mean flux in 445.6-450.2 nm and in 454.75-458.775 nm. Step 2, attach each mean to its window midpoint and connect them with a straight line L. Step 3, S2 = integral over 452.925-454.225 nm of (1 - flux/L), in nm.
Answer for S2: 0.02 nm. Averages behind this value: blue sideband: 7.01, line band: 6.93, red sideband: 7.07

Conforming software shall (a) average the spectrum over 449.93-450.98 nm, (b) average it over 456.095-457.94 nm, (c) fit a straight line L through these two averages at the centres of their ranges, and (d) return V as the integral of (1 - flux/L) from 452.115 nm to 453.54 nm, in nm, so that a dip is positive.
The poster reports 0.14 nm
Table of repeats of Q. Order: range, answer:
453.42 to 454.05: 7.21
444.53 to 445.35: 7.08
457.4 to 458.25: 7.24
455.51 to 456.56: 6.92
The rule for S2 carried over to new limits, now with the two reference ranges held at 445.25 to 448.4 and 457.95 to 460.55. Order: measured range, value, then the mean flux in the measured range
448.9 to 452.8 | -0.09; 7.1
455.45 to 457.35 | -0.03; 7.1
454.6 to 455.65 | 0.01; 6.92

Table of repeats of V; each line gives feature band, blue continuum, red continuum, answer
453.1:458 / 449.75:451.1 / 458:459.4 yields 0.067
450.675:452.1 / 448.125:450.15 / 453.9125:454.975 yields -0.008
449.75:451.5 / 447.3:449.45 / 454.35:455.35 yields -0.072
